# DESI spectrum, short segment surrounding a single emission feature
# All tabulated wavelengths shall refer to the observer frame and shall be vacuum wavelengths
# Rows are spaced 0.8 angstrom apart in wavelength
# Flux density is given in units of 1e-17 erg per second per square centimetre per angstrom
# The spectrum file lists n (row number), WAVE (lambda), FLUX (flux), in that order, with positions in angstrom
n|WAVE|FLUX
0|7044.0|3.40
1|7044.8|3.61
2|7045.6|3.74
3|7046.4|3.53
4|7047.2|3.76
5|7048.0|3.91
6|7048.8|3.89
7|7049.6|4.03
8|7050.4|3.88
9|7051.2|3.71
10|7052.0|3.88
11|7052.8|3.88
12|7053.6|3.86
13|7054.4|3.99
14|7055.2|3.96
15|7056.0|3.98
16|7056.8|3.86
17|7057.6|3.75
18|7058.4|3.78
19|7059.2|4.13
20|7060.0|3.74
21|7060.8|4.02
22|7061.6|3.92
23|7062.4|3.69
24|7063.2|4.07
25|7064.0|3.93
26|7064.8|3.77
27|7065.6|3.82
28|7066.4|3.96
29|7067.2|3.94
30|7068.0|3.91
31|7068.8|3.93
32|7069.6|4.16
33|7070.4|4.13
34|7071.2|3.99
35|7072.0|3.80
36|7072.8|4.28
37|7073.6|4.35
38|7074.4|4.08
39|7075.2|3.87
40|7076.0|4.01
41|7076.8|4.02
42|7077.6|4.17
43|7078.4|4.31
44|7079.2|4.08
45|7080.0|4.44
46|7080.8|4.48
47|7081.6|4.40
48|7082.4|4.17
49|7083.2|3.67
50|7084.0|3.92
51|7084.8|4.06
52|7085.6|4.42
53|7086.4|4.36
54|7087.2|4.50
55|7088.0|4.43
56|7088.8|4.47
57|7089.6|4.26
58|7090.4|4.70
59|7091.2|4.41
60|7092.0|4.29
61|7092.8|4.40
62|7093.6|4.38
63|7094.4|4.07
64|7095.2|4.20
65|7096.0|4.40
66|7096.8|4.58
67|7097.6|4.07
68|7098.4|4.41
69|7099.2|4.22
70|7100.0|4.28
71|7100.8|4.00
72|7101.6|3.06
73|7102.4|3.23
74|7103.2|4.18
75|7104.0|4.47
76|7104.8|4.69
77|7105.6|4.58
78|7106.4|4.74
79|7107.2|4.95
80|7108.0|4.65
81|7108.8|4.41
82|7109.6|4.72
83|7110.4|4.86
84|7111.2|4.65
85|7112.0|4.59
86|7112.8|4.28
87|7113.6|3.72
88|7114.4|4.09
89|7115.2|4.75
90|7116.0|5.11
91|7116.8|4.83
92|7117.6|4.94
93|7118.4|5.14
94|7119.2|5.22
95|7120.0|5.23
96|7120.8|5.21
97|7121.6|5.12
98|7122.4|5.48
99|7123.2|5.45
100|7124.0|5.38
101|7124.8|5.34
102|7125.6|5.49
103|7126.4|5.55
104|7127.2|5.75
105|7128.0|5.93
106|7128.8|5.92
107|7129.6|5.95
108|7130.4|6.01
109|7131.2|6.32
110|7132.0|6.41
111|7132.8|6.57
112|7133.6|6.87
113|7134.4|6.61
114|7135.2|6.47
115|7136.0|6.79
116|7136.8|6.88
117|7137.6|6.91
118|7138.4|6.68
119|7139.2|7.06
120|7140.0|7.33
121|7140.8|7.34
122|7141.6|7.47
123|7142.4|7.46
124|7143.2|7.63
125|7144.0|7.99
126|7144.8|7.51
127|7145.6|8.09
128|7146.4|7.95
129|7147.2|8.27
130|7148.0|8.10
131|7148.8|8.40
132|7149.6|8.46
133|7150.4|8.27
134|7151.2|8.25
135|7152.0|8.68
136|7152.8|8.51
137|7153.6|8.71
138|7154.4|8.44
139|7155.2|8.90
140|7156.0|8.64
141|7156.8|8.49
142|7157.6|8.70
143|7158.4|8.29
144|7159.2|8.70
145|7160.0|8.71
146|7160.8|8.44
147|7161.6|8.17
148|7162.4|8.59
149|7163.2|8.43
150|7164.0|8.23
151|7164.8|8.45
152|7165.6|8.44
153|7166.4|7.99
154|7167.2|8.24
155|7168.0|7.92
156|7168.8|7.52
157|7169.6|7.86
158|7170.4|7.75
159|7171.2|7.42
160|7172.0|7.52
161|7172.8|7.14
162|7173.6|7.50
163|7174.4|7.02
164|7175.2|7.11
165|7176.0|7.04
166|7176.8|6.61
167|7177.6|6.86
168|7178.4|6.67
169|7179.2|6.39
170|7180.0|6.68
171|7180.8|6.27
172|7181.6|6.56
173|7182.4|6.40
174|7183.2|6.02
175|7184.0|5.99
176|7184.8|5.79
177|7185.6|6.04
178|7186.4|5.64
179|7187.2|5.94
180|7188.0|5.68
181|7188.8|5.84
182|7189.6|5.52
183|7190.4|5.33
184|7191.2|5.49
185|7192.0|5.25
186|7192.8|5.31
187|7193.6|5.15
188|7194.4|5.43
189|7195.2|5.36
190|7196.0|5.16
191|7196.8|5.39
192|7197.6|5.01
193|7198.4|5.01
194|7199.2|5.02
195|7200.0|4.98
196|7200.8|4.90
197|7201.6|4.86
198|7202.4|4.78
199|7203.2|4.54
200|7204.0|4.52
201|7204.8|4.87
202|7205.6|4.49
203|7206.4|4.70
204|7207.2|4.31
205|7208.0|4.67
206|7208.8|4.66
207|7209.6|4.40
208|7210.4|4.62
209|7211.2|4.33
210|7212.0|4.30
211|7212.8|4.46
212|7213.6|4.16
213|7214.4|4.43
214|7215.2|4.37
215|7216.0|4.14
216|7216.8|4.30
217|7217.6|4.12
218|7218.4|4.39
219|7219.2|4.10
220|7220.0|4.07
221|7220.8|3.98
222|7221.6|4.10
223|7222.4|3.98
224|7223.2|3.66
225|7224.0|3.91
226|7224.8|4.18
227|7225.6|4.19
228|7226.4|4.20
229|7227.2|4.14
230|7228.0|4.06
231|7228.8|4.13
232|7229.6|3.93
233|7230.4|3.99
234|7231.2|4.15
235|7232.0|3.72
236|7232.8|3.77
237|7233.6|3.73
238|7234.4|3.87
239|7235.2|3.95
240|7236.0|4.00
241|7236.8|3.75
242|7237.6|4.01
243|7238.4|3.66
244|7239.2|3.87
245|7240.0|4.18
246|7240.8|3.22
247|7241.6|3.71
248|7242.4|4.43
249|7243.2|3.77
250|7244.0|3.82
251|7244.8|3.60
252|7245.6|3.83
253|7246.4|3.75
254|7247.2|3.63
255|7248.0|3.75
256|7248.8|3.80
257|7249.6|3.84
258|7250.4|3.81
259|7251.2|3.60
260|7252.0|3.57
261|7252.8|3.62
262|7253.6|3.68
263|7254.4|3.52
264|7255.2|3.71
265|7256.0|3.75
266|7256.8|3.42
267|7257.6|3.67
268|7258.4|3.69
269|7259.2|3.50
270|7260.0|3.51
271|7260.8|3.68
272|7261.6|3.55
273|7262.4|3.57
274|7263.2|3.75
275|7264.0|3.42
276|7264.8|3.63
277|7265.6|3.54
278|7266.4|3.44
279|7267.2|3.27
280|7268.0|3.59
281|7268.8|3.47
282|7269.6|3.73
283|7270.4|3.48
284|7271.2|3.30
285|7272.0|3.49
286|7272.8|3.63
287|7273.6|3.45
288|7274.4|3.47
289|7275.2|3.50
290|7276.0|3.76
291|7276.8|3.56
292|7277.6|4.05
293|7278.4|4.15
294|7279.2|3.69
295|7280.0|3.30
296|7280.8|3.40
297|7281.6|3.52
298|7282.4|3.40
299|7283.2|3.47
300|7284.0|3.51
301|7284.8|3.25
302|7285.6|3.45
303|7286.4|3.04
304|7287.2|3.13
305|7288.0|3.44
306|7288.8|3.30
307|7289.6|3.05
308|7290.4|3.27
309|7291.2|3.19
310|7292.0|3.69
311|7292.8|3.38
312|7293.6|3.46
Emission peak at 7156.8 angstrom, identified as C IV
